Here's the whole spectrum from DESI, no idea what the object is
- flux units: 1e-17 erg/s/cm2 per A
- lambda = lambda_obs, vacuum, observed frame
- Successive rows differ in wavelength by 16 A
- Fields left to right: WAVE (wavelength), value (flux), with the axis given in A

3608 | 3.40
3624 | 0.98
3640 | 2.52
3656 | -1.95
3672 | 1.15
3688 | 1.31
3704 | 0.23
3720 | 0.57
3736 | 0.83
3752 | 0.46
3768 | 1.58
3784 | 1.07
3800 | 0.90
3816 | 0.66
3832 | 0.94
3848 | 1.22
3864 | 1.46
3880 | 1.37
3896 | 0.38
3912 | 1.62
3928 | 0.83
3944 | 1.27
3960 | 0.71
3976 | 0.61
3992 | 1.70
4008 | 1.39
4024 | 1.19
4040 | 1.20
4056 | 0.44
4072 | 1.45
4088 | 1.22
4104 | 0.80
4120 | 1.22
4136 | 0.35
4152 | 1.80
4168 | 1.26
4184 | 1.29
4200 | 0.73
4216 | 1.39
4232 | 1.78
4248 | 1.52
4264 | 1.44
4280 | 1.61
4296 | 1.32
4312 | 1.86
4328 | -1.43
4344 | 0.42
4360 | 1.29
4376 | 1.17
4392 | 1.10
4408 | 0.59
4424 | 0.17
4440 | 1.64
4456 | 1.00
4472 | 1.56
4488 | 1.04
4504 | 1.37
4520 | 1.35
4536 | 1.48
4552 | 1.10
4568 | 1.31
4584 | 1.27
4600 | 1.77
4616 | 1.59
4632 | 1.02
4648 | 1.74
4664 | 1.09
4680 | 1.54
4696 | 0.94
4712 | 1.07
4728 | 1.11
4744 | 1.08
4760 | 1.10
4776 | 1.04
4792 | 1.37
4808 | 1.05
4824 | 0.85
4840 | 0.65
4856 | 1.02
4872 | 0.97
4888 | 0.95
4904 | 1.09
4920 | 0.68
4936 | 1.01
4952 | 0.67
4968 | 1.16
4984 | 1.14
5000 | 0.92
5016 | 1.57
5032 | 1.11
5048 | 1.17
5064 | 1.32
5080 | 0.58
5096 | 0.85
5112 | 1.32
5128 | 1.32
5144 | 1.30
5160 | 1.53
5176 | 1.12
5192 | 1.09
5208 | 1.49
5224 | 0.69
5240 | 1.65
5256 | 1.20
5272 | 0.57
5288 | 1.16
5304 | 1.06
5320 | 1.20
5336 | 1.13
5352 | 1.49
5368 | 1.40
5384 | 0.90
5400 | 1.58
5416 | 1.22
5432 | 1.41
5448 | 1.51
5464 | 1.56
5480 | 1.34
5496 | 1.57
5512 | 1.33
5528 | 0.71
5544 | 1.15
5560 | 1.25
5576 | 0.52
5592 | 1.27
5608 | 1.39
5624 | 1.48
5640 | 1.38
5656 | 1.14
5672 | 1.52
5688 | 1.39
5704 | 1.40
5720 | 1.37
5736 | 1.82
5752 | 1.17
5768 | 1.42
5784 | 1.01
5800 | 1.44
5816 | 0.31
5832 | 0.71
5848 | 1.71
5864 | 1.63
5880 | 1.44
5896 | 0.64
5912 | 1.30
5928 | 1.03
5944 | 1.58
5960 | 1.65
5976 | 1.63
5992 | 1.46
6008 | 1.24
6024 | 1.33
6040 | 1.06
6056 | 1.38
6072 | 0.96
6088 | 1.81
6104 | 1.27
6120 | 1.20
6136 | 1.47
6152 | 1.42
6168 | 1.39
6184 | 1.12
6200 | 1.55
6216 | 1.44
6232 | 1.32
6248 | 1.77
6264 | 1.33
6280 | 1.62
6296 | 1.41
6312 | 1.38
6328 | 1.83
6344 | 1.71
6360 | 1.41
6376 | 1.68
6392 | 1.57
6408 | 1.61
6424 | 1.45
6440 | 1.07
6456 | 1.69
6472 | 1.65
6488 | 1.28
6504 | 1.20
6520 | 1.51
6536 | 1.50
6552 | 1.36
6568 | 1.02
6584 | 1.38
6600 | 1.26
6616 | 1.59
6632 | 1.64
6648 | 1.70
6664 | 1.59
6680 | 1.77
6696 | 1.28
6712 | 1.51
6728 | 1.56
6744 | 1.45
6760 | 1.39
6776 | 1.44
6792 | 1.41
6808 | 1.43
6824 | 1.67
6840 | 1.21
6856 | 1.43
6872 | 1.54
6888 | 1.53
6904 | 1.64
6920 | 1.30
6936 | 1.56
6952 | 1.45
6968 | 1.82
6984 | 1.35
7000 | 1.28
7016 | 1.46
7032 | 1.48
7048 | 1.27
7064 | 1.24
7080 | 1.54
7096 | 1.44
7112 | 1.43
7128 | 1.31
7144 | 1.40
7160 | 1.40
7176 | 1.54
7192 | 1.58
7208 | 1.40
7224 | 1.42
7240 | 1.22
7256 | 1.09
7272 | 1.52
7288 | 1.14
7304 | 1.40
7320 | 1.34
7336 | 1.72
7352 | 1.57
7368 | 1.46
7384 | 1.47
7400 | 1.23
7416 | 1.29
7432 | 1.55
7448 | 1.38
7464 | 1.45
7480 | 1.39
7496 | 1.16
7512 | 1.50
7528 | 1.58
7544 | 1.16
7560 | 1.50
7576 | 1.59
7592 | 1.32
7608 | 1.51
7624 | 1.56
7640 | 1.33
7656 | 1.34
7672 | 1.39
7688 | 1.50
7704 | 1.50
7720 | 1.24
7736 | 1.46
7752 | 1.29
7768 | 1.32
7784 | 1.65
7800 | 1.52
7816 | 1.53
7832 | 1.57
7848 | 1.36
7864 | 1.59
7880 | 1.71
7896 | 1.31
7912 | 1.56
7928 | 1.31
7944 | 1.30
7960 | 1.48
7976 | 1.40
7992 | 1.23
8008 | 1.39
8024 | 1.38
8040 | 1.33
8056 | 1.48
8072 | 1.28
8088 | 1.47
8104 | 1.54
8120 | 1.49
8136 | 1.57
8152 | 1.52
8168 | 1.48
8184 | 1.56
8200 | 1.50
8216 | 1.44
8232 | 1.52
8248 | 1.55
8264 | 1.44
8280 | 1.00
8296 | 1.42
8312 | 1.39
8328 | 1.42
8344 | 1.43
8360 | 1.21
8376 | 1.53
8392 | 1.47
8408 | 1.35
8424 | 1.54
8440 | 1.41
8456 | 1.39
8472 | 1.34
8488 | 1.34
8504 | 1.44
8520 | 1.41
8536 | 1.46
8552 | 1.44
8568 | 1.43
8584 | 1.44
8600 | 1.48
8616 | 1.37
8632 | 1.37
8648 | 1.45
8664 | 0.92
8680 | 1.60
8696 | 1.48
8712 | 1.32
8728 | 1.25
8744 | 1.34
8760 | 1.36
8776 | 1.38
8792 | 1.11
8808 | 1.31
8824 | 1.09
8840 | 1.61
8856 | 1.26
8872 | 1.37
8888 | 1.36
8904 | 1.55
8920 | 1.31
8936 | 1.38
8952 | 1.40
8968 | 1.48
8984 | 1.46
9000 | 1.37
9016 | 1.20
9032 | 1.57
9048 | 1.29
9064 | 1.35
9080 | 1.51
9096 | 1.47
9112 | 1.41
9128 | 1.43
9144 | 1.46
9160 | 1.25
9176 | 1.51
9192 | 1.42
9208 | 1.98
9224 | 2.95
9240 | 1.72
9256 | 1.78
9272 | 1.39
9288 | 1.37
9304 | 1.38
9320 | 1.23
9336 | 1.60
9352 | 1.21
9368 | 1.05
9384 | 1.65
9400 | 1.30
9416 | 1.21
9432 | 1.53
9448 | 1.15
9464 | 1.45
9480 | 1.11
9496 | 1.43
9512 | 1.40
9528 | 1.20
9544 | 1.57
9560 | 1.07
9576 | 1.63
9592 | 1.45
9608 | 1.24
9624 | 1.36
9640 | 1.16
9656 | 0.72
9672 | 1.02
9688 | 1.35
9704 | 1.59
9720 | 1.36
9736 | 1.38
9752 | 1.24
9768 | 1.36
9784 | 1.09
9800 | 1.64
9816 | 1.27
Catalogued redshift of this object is 0.404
